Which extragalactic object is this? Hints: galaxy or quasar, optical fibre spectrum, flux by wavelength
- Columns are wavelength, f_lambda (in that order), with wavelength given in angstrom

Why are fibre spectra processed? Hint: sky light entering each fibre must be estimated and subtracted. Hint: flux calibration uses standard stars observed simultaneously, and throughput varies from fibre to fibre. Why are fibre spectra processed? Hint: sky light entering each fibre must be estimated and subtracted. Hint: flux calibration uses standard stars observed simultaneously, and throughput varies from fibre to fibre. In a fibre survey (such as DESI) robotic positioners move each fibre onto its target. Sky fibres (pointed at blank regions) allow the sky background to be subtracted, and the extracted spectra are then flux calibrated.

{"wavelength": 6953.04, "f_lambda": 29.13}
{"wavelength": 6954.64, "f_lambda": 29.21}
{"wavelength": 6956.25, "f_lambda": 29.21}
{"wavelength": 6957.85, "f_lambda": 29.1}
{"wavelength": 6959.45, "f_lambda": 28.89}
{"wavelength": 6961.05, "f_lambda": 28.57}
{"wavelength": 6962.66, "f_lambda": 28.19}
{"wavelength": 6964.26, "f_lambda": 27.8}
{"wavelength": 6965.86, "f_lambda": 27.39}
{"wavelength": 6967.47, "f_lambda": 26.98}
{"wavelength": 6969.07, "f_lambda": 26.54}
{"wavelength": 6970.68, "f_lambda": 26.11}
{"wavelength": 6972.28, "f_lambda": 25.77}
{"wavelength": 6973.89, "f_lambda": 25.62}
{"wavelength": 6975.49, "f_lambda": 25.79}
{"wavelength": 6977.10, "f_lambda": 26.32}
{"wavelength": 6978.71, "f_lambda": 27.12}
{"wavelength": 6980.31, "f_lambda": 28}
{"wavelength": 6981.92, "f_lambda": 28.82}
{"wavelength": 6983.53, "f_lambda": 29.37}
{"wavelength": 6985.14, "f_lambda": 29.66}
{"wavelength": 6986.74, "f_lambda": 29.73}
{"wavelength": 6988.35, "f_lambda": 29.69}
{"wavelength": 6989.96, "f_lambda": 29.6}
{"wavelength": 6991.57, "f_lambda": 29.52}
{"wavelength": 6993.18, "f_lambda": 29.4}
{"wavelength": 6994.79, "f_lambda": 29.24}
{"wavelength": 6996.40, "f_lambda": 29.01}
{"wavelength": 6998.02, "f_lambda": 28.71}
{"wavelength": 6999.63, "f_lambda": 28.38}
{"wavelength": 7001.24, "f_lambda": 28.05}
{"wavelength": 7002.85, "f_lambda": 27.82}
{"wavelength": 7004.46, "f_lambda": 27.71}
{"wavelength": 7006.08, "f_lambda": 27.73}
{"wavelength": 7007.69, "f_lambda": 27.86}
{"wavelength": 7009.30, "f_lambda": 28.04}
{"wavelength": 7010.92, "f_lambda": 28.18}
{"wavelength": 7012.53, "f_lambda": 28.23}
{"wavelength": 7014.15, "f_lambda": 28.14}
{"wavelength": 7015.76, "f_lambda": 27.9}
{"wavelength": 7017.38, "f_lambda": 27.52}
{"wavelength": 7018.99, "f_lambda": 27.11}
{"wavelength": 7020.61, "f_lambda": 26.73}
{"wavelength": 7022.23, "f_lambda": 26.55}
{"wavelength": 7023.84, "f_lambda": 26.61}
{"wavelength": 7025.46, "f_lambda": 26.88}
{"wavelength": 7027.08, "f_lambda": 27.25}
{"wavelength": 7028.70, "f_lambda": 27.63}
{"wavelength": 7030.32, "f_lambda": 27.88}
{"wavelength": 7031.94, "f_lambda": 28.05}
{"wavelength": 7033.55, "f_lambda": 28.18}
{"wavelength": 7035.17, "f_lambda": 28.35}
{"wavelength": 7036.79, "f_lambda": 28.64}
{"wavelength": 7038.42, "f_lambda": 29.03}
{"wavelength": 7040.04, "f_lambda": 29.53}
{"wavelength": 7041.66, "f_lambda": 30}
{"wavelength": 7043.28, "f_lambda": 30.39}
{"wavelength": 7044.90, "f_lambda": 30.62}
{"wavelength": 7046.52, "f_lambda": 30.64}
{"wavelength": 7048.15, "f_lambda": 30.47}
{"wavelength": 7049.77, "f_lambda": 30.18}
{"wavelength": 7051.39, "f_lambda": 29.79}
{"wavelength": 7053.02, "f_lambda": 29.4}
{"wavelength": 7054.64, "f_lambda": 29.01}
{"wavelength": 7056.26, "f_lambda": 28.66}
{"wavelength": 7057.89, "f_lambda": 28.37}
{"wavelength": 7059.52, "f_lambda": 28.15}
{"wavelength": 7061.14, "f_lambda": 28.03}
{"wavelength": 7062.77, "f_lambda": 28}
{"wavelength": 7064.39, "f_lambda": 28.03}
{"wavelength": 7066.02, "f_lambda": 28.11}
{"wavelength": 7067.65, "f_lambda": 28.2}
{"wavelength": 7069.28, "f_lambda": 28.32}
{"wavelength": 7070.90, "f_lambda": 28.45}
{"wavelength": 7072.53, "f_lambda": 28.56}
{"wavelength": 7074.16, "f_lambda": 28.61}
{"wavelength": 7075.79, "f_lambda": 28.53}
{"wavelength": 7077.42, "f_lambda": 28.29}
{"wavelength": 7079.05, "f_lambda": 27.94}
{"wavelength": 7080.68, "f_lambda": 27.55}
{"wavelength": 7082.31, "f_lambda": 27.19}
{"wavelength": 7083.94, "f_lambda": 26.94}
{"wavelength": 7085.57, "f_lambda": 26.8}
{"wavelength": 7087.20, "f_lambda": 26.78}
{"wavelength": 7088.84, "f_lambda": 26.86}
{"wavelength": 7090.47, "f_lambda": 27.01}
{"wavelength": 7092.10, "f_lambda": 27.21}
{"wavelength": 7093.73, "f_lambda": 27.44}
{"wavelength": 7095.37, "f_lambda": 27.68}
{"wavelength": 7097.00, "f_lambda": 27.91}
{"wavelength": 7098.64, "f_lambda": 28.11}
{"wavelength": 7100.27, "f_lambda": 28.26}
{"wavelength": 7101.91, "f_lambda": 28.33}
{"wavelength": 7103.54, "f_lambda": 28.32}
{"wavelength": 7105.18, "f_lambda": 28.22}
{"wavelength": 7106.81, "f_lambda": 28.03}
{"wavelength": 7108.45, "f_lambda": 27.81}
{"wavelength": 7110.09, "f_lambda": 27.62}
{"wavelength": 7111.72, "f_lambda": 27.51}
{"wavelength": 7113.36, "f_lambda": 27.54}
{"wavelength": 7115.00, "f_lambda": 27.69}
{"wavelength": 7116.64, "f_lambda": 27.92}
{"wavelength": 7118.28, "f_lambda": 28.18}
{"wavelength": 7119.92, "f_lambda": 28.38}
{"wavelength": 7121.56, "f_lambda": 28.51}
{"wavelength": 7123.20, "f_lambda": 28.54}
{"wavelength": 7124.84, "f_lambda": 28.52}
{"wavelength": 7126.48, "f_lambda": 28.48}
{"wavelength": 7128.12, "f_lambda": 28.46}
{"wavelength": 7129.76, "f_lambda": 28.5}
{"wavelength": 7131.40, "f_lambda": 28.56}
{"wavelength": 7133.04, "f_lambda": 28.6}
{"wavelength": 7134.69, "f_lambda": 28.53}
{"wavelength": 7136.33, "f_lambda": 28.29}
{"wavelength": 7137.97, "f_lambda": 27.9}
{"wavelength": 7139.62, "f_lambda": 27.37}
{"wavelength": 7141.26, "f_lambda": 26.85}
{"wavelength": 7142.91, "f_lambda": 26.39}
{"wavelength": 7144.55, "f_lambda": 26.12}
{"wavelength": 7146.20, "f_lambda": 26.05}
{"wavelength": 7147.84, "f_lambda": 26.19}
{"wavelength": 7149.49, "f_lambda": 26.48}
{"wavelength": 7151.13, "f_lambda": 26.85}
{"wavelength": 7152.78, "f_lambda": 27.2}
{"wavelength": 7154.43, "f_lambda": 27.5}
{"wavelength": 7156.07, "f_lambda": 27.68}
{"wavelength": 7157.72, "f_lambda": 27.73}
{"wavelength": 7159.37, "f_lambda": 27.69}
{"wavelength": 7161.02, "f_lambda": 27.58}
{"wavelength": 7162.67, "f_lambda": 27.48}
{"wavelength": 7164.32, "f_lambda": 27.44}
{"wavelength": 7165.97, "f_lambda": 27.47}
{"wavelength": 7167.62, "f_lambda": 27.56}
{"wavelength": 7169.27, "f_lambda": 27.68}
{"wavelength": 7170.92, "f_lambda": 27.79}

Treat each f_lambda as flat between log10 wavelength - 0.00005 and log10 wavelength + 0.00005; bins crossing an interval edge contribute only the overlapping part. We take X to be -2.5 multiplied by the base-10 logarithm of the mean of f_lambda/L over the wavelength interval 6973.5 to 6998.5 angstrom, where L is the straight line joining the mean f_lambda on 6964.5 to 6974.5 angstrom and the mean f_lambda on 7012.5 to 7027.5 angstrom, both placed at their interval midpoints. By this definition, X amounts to -0.07 mag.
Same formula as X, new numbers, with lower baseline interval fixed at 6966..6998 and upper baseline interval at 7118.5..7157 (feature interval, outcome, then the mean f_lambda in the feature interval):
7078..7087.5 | 0.02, 27.3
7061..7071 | -0.01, 28.2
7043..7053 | -0.09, 30.3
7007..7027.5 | 0.02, 27.5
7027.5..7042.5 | -0.03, 28.6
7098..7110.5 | -0.01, 28.1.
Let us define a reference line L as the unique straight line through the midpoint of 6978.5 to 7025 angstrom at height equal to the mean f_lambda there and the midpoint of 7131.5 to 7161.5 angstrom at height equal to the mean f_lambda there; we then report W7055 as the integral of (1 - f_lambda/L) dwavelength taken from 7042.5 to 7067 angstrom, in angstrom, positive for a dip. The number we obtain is -1.09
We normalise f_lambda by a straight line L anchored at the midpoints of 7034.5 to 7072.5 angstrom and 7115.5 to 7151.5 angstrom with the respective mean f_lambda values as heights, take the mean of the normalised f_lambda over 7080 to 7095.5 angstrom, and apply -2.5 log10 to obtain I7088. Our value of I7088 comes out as 0.05 mag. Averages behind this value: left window 29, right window 27.7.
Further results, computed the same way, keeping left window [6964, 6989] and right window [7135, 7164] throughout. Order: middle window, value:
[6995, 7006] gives -0.03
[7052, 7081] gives -0.04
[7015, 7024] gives 0.01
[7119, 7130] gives -0.05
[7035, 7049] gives -0.09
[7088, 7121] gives -0.02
